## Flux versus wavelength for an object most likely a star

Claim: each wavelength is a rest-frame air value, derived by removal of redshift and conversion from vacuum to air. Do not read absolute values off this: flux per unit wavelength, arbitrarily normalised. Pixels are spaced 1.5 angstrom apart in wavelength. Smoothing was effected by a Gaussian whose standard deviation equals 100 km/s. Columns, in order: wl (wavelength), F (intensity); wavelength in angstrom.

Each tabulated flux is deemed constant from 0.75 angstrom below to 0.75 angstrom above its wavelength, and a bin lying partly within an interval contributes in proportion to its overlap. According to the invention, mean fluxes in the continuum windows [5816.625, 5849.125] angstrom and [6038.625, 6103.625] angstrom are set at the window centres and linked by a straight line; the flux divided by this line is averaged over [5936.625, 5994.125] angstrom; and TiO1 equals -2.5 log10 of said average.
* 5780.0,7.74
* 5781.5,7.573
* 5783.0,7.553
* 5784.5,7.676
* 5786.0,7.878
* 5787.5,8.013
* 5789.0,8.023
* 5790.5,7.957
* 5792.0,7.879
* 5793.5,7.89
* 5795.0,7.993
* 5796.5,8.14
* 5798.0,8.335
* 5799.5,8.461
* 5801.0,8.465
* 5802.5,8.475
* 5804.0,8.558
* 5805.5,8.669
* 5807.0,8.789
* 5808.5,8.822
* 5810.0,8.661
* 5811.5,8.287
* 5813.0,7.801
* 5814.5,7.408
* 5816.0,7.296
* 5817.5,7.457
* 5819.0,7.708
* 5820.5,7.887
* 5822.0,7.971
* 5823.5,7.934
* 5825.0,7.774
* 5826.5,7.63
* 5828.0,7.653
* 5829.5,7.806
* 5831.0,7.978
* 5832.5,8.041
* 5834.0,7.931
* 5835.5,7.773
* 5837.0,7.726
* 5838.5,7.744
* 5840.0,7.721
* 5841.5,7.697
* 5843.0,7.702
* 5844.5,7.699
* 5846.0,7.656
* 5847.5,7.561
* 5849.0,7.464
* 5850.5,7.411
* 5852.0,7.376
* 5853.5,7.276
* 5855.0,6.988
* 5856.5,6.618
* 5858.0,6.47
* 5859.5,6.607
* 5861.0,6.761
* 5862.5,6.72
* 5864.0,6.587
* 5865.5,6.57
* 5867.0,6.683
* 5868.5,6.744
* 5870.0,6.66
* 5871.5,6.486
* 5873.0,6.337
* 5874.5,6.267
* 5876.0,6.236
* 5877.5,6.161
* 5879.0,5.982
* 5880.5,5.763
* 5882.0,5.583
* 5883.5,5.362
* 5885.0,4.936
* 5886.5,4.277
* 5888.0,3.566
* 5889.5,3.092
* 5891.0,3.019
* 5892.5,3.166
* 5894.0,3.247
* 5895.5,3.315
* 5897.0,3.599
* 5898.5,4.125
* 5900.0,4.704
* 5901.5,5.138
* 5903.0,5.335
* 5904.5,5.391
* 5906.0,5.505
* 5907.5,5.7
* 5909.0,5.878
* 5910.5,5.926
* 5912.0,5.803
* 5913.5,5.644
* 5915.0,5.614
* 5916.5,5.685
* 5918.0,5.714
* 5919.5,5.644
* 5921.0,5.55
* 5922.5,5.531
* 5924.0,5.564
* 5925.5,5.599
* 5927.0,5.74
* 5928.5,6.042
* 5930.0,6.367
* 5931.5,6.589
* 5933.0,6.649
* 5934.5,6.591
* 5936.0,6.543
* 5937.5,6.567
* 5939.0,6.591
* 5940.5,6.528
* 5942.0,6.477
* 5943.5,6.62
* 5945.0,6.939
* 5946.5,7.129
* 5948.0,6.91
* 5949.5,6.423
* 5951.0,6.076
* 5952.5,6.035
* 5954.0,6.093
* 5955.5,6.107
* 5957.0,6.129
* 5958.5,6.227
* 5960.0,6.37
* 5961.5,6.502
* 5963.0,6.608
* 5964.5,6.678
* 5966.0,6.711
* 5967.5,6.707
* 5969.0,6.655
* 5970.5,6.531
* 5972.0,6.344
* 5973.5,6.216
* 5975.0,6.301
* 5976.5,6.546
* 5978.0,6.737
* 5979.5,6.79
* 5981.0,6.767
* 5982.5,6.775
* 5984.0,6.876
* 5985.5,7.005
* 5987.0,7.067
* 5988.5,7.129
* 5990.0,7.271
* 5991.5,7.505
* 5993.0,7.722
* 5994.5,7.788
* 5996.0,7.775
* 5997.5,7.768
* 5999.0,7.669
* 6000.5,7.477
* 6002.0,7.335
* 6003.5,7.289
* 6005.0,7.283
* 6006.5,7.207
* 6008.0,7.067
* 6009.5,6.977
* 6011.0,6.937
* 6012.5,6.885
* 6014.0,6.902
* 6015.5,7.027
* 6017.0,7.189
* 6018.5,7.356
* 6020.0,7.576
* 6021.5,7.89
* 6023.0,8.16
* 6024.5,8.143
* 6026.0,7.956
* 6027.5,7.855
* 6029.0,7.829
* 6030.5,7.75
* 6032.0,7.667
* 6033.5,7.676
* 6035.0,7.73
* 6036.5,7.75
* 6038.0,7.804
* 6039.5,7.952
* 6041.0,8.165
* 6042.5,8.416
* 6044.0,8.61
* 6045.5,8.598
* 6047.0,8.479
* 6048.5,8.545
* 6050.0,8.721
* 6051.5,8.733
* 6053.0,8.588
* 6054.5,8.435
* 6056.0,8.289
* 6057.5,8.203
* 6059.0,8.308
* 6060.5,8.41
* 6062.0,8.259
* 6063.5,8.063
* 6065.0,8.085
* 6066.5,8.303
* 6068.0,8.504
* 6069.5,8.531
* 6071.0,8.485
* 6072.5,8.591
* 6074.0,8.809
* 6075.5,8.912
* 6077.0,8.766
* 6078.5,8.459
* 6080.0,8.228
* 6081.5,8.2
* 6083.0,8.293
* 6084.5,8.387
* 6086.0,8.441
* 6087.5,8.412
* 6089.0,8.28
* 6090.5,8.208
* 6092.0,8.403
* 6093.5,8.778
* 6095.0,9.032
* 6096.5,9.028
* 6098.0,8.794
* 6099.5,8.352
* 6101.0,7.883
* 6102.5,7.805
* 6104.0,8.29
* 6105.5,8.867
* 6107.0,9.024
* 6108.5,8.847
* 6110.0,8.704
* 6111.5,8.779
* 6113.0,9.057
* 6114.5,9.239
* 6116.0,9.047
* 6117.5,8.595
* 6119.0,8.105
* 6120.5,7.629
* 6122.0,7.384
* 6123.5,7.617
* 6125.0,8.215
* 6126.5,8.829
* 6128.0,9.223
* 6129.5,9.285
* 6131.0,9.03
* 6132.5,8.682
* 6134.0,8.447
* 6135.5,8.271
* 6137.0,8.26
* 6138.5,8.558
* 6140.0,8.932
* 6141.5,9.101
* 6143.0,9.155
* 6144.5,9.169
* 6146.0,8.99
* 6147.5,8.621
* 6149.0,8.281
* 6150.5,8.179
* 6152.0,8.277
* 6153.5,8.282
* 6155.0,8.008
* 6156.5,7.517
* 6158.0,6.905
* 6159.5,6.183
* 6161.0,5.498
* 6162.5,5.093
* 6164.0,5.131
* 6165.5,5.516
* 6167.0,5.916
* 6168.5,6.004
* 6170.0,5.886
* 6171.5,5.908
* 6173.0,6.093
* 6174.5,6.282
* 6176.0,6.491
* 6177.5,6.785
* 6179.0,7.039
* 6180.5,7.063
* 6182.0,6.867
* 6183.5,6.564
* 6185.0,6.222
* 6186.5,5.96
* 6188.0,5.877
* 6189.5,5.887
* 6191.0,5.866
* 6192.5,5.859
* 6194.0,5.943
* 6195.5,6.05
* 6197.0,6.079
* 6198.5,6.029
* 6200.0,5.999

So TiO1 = 0.22 mag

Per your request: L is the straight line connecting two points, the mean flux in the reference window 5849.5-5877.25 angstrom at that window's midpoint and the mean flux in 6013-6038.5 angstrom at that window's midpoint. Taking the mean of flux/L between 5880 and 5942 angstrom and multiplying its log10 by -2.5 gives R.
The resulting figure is 0.30 mag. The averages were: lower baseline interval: 6.71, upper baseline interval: 7.65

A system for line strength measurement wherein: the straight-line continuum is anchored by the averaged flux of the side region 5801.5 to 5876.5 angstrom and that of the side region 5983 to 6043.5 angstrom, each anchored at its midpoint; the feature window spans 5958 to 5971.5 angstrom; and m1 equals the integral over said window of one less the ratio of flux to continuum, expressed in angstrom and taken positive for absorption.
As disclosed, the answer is 1.7 angstrom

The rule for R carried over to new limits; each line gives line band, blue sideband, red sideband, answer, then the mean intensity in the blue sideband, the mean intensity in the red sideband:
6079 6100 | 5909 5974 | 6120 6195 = -0.22 mag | 6.25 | 7.29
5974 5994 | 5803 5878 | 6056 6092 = 0.15 mag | 7.44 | 8.4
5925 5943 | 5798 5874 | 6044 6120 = 0.24 mag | 7.57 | 8.52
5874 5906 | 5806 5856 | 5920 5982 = 0.45 mag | 7.78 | 6.39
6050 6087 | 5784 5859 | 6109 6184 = -0.09 mag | 7.84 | 7.7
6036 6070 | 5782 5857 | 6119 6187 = -0.10 mag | 7.87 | 7.46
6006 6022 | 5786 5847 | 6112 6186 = 0.09 mag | 7.98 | 7.62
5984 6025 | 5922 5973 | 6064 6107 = -0.02 mag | 6.39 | 8.48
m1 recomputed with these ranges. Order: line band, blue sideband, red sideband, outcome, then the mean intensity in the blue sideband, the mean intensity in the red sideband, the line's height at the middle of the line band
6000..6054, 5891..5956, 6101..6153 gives -4.5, 5.7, 8.59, 7.17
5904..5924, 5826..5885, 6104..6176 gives 4.2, 6.98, 7.88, 7.17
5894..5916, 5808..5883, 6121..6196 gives 6.6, 7.25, 7.27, 7.25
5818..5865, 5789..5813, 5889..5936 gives -1.7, 8.33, 5.24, 7.21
